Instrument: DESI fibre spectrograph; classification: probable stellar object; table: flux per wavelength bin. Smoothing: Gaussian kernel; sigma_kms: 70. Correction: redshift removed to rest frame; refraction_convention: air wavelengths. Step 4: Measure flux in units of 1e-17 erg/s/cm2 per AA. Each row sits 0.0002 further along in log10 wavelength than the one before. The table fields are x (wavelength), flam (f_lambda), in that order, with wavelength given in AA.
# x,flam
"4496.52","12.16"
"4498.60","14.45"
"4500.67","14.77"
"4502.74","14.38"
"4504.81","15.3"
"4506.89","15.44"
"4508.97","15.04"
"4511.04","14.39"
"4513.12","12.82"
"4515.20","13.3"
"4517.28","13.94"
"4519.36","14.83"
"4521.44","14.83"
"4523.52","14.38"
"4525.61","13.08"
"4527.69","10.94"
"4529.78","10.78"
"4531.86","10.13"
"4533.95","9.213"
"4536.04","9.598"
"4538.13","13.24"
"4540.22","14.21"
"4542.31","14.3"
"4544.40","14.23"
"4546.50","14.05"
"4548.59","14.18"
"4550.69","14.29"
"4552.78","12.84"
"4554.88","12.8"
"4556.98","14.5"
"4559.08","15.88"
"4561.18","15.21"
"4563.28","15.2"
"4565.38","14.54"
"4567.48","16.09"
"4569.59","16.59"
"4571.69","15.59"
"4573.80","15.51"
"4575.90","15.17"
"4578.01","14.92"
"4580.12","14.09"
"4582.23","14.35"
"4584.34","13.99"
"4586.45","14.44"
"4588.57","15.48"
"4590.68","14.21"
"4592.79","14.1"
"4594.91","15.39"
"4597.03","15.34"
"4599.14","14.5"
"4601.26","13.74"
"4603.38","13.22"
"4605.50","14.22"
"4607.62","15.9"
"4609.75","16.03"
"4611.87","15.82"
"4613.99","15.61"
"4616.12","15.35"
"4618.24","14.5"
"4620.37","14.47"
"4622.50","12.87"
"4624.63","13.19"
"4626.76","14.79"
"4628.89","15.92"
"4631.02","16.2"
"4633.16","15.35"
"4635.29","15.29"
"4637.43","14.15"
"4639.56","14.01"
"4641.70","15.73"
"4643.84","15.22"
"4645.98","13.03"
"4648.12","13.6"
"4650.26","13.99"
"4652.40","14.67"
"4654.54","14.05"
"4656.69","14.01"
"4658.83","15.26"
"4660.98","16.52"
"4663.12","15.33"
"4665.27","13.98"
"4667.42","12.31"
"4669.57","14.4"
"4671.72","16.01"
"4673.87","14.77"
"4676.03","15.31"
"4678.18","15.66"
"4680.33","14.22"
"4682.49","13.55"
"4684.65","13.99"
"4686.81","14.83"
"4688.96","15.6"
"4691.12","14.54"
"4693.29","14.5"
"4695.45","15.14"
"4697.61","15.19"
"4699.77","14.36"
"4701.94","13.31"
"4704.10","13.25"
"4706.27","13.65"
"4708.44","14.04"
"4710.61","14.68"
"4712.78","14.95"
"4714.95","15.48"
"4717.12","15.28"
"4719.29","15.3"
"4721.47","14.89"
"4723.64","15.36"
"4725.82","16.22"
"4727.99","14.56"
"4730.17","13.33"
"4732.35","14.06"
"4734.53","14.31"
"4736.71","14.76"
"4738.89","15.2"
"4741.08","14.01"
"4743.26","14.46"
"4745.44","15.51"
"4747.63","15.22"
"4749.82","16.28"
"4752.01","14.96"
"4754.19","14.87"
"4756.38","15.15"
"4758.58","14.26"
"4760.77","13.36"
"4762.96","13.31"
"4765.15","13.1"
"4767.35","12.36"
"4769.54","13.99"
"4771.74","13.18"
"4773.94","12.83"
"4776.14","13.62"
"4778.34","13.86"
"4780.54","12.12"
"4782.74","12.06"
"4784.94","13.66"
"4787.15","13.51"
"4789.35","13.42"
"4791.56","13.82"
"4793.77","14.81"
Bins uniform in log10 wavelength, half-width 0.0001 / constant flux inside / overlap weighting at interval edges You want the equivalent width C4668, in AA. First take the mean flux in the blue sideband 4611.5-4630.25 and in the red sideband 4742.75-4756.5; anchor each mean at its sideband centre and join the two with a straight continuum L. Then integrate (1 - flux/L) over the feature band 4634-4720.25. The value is 2.1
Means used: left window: 14.7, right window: 15.2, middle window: 14.6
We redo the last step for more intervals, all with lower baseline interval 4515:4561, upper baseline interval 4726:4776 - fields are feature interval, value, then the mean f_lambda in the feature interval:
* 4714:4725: -0.9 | 15.3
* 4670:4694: -1.5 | 14.8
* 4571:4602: -3.0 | 14.7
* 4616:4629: -0.6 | 14.3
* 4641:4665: -1.5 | 14.6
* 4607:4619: -1.7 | 15.5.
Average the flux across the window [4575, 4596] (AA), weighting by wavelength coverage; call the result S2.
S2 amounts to 14.6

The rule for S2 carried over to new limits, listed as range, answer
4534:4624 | 14.5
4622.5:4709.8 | 14.6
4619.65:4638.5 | 14.7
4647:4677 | 14.6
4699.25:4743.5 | 14.5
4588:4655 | 14.7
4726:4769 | 14.4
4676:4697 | 14.7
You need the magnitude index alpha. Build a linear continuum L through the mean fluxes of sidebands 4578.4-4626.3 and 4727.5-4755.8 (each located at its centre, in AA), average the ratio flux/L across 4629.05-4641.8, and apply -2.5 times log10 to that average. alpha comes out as -0.037 mag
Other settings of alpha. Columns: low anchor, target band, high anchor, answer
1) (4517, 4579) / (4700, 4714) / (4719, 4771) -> 0.028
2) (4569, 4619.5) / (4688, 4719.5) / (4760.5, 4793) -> -0.053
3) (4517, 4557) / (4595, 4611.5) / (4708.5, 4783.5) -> -0.108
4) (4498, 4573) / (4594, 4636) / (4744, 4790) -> -0.077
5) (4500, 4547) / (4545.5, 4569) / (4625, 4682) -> -0.065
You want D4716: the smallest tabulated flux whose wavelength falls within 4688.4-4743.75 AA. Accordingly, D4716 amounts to 13.25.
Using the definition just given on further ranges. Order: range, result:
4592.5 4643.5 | 12.87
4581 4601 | 13.99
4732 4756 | 14.01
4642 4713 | 12.31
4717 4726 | 14.89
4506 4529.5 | 10.94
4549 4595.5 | 12.8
